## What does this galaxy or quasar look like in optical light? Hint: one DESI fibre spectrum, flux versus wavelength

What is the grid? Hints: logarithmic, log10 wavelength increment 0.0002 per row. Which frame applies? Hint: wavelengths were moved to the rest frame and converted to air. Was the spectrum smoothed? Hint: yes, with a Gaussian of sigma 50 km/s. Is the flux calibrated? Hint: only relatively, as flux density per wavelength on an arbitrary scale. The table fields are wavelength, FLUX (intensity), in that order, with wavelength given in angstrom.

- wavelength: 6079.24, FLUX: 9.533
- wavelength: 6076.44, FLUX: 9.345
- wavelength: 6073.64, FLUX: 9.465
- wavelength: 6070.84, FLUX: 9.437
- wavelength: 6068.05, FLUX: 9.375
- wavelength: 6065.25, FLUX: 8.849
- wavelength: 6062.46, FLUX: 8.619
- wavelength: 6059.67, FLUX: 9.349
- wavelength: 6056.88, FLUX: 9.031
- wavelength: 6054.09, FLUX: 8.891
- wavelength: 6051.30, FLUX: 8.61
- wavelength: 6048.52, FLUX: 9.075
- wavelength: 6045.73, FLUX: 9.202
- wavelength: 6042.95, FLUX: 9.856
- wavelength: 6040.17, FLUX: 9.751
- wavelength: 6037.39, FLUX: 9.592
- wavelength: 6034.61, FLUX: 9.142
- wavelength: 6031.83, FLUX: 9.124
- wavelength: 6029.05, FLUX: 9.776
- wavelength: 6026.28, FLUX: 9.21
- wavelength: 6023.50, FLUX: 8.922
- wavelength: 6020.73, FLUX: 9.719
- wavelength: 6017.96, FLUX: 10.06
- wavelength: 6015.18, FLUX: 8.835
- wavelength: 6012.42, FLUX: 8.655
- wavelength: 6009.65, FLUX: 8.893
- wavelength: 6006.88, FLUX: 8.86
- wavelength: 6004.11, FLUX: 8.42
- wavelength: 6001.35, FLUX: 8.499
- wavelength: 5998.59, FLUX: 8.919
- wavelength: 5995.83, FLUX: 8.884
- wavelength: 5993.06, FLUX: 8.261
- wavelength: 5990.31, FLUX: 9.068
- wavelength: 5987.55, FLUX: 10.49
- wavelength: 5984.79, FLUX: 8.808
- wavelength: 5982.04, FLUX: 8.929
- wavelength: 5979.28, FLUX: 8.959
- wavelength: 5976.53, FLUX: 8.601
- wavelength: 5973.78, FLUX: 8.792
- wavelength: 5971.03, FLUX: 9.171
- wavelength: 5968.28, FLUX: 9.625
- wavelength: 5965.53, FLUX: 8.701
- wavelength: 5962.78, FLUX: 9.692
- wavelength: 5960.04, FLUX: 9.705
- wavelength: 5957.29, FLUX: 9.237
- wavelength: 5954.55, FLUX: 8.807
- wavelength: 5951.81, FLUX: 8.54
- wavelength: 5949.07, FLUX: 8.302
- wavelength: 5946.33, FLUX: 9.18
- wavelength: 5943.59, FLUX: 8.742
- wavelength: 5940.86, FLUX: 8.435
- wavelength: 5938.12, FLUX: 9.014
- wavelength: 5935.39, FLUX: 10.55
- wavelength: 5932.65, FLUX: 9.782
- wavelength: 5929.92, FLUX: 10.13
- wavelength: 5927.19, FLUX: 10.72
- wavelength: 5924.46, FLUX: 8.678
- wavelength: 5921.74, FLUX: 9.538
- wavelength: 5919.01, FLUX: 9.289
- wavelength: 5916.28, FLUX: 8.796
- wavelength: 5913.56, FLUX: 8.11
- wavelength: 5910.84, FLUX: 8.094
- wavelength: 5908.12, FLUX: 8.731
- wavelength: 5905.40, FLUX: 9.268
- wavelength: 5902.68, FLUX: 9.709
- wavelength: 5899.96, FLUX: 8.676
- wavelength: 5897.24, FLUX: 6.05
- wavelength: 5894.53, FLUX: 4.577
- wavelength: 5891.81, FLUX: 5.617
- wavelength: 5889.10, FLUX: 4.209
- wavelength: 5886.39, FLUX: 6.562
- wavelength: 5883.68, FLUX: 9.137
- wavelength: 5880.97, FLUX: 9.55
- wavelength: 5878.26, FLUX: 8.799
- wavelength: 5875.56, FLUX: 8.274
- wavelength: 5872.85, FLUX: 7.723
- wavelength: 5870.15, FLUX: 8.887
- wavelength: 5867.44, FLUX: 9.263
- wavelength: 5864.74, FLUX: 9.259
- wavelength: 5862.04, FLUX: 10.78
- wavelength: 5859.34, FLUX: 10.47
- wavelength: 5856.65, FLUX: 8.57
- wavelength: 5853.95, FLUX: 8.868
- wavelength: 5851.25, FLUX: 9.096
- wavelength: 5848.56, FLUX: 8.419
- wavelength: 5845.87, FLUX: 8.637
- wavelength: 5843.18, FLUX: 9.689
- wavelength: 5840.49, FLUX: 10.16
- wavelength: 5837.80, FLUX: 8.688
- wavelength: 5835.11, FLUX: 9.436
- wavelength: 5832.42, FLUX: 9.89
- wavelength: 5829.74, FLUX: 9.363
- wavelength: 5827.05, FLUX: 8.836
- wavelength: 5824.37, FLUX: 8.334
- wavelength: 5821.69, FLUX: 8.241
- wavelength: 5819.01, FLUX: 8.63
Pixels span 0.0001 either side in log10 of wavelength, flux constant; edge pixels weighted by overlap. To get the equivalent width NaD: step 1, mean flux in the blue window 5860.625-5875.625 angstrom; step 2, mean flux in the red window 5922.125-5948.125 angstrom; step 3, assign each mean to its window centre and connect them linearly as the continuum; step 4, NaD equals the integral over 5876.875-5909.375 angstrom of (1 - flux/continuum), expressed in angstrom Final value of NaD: 5.8 angstrom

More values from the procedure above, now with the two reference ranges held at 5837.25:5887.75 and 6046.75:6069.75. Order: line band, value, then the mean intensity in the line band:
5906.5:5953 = -0.6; 9.1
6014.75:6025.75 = -0.5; 9.41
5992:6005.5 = 0.6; 8.6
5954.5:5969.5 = -0.6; 9.33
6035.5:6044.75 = -0.7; 9.68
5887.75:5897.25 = 4.2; 4.98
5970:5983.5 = 0.2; 8.89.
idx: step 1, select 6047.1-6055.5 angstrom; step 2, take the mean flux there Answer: 8.86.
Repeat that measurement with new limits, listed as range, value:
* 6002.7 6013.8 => 8.71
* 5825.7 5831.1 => 9.11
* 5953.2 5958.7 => 9.02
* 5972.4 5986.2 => 8.82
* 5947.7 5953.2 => 8.42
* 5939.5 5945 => 8.6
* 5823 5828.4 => 8.58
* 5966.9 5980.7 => 9.03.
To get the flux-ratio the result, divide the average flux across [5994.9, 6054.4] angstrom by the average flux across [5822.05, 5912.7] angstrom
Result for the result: 1.1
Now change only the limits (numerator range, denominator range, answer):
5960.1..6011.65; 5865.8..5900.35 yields 1.20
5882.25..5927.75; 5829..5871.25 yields 0.85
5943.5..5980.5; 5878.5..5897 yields 1.34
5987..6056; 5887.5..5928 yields 1.15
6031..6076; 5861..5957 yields 1.08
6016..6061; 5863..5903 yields 1.21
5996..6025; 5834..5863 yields 0.96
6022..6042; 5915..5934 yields 0.98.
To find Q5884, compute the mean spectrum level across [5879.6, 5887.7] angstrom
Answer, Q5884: 8.42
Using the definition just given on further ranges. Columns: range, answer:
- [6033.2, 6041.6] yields 9.5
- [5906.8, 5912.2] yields 8.41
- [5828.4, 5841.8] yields 9.5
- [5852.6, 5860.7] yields 9.31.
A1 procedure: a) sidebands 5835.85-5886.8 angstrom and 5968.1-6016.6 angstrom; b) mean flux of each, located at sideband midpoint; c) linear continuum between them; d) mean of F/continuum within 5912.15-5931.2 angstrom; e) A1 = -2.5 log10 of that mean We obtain -0.04 mag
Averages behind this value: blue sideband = 9.04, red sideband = 8.91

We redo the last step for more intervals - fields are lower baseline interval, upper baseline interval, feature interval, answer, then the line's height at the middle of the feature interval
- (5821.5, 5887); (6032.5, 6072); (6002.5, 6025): 0.02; 9.17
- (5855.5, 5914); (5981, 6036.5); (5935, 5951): -0.04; 8.61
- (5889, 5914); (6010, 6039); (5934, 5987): -0.09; 8.32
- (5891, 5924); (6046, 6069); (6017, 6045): -0.08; 8.82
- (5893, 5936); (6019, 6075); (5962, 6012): 0.01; 9.03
